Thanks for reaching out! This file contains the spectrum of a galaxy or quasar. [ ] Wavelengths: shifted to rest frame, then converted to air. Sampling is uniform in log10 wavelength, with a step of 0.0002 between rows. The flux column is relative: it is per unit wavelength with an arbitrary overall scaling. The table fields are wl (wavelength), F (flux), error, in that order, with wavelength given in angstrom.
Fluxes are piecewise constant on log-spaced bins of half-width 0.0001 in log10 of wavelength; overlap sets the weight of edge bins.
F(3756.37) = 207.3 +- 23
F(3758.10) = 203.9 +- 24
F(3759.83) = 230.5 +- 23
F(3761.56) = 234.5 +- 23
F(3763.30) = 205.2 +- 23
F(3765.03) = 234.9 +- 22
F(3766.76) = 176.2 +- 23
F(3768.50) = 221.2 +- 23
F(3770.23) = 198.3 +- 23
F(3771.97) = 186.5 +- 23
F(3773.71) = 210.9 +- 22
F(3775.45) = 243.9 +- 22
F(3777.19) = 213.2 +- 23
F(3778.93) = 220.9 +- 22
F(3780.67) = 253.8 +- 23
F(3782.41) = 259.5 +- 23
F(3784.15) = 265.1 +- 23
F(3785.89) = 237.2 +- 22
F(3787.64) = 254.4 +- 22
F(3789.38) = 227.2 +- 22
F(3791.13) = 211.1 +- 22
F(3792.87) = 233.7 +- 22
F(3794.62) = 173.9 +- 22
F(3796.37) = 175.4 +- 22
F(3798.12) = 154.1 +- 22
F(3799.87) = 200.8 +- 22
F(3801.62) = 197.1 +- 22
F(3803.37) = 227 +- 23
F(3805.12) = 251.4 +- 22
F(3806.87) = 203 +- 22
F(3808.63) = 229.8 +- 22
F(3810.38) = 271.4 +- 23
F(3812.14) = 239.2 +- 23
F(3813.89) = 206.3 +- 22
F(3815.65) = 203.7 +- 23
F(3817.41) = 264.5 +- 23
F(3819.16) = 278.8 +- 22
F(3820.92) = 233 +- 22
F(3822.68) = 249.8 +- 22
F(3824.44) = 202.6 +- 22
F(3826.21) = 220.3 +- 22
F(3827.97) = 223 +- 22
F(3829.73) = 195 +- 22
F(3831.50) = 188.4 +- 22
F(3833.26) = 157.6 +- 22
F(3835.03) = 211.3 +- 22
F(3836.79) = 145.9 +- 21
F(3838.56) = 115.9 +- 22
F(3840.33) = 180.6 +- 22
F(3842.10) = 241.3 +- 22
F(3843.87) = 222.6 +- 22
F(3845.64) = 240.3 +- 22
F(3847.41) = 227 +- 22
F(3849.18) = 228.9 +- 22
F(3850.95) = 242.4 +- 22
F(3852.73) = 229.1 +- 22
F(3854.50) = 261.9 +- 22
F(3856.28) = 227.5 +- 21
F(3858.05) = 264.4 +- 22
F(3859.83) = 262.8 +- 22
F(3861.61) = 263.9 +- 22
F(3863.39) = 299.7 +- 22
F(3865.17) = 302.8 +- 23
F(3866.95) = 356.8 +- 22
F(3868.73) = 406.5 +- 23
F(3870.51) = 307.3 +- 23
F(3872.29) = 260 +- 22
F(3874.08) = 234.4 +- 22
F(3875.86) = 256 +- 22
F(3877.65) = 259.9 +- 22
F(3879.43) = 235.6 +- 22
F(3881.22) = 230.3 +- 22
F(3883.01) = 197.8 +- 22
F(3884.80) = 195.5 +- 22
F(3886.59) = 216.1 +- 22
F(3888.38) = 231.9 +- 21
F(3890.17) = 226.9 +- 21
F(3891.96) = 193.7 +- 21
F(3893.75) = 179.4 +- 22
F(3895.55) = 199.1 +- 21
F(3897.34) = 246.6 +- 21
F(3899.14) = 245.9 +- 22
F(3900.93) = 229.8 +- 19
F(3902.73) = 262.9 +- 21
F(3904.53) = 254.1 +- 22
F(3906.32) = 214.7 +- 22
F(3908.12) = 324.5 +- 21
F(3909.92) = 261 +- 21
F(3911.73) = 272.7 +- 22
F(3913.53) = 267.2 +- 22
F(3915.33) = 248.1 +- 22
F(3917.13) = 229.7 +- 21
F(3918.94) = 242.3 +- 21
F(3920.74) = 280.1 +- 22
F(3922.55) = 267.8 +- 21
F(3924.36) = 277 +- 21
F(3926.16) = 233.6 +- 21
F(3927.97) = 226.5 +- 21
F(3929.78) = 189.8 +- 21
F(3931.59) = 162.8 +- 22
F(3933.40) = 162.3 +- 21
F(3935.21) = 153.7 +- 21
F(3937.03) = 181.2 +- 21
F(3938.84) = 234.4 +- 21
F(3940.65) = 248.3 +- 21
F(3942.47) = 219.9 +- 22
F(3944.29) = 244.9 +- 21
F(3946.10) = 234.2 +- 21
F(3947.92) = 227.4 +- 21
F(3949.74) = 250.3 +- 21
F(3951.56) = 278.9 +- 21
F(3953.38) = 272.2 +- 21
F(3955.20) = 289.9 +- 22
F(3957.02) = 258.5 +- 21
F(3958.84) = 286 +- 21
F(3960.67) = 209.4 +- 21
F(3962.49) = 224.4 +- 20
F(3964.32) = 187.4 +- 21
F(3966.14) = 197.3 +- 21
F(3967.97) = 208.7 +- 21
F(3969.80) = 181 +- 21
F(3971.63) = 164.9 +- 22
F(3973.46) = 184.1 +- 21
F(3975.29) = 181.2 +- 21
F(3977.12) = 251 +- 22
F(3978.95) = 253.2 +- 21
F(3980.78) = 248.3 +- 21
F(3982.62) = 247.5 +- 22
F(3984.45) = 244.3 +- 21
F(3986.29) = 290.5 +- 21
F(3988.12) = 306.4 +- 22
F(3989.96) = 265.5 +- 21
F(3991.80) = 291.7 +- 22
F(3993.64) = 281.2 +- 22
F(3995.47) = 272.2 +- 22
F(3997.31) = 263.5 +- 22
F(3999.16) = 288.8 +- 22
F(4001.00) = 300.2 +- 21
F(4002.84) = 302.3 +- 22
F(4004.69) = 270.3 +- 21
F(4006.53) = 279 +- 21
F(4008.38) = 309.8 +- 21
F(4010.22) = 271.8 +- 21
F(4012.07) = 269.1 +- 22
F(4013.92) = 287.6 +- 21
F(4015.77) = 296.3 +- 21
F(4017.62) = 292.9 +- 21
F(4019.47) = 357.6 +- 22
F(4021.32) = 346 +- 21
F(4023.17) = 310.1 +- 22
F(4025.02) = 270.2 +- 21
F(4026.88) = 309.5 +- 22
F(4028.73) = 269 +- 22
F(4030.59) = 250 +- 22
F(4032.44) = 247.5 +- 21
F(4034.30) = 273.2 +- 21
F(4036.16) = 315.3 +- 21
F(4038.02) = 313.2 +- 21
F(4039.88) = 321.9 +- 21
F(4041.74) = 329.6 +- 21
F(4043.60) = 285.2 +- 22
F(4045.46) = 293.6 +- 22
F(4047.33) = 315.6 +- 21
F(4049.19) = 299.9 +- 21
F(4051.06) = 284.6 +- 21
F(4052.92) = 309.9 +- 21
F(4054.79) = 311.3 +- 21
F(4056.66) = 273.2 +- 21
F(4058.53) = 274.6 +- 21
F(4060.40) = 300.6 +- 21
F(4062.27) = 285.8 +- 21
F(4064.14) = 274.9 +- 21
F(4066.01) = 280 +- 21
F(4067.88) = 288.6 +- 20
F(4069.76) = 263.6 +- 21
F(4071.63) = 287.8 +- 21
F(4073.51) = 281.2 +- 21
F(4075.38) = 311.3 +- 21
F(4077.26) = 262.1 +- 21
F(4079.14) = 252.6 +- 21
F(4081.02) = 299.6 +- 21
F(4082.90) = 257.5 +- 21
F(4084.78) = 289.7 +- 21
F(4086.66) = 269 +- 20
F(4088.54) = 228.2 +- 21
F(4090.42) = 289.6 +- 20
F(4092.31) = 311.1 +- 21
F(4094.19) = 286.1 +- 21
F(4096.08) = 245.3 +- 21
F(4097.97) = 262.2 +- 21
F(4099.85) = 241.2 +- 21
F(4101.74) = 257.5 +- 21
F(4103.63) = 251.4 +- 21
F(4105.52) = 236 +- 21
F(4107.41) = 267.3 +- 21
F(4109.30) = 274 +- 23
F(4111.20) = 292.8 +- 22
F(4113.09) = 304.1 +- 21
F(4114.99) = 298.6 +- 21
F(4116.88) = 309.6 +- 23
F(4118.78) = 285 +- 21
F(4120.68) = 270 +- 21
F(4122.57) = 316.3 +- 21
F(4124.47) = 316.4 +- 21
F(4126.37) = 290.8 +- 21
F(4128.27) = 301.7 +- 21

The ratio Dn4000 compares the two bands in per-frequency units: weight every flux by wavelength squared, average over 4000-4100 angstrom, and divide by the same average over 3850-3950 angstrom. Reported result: 1.28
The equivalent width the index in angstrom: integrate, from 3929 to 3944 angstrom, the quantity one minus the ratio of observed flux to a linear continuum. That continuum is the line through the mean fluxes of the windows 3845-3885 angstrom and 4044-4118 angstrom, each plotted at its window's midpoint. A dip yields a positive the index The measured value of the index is 4.01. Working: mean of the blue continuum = 262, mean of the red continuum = 280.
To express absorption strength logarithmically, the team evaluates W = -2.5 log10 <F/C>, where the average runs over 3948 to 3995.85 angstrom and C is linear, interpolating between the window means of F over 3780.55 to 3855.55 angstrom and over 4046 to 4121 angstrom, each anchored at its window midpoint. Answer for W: 0.050 mag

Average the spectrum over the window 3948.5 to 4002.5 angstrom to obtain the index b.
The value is 248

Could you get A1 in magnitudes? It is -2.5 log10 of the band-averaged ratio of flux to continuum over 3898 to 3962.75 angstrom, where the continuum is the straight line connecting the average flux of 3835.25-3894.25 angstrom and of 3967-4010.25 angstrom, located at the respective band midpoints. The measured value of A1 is 0.04 mag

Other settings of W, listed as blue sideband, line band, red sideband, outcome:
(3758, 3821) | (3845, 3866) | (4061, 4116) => -0.090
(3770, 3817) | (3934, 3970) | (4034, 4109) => 0.116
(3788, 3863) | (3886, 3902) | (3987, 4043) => 0.123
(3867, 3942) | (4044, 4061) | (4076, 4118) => -0.119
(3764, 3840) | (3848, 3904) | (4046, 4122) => -0.082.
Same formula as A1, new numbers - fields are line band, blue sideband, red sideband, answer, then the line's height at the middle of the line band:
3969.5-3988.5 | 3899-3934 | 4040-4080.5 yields 0.14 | 263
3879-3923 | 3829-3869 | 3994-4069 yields 0.06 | 252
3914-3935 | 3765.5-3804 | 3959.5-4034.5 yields 0.09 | 246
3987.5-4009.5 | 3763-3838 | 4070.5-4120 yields -0.12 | 256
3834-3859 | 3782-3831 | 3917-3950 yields 0.03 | 224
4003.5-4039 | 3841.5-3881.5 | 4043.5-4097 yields -0.05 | 279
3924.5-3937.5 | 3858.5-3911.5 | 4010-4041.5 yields 0.36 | 267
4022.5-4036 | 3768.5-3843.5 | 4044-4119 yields -0.04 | 268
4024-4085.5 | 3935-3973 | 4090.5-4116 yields -0.12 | 257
